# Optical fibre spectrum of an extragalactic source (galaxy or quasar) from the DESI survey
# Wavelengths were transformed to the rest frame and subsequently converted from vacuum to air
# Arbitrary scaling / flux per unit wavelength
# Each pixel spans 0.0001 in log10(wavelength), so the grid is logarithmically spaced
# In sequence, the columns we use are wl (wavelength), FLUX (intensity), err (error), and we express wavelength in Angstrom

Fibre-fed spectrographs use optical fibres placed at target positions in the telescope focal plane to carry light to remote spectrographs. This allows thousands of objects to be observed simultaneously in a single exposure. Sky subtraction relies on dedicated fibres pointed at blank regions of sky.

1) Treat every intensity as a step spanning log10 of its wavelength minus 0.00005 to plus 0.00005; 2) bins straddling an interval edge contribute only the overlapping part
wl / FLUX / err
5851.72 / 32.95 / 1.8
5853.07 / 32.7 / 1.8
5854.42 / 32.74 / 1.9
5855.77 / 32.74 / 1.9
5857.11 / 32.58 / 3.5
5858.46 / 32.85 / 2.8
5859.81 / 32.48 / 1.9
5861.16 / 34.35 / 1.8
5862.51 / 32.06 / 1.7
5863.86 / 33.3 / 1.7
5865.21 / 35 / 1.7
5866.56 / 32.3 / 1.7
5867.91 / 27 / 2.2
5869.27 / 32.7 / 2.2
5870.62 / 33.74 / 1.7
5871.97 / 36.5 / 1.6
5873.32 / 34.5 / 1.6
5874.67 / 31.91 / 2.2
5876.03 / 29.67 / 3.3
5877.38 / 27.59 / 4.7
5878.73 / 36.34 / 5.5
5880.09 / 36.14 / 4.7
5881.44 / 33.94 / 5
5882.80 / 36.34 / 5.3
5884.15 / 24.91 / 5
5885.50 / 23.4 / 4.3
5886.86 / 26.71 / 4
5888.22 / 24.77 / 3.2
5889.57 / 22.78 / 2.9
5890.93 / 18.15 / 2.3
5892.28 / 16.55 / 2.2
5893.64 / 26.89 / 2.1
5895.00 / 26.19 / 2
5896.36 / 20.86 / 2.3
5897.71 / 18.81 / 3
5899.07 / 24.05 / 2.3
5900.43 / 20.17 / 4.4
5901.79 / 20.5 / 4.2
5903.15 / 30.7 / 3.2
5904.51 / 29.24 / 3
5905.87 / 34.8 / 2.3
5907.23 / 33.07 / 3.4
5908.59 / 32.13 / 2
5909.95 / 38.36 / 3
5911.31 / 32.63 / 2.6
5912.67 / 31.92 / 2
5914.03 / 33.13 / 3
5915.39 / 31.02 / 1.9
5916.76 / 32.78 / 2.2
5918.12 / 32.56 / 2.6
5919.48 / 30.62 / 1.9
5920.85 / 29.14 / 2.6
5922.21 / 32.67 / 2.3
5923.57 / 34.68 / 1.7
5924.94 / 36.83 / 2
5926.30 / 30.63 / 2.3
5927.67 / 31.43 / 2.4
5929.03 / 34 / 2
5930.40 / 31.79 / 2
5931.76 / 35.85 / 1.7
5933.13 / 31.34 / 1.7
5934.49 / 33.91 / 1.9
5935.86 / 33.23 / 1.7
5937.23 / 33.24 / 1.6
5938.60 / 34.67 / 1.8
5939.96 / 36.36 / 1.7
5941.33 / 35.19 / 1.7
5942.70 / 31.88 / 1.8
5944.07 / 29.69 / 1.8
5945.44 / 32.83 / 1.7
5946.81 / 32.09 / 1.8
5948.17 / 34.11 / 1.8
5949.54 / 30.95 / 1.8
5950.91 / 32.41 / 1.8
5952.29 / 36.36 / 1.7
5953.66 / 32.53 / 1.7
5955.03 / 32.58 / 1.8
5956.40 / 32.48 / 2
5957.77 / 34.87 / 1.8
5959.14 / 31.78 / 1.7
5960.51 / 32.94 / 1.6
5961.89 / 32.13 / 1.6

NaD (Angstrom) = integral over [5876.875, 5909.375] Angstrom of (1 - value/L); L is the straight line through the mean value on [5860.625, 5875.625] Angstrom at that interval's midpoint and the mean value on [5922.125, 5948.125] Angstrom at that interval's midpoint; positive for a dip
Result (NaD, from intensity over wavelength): 6.1 Angstrom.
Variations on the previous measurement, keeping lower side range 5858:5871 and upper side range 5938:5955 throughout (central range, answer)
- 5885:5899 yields 4.36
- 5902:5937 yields 0.44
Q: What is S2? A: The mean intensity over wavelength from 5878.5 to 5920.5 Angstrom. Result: 28.3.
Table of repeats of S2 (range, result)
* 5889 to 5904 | 22.4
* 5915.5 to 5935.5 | 32.7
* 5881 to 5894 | 25.3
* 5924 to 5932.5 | 33.4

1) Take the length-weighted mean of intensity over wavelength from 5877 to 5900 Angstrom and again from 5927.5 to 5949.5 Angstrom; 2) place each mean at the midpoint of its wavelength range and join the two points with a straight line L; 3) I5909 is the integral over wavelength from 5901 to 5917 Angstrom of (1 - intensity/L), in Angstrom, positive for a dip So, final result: -1.41 Angstrom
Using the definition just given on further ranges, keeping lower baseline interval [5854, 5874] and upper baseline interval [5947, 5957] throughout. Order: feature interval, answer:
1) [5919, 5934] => 0.2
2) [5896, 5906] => 2.6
